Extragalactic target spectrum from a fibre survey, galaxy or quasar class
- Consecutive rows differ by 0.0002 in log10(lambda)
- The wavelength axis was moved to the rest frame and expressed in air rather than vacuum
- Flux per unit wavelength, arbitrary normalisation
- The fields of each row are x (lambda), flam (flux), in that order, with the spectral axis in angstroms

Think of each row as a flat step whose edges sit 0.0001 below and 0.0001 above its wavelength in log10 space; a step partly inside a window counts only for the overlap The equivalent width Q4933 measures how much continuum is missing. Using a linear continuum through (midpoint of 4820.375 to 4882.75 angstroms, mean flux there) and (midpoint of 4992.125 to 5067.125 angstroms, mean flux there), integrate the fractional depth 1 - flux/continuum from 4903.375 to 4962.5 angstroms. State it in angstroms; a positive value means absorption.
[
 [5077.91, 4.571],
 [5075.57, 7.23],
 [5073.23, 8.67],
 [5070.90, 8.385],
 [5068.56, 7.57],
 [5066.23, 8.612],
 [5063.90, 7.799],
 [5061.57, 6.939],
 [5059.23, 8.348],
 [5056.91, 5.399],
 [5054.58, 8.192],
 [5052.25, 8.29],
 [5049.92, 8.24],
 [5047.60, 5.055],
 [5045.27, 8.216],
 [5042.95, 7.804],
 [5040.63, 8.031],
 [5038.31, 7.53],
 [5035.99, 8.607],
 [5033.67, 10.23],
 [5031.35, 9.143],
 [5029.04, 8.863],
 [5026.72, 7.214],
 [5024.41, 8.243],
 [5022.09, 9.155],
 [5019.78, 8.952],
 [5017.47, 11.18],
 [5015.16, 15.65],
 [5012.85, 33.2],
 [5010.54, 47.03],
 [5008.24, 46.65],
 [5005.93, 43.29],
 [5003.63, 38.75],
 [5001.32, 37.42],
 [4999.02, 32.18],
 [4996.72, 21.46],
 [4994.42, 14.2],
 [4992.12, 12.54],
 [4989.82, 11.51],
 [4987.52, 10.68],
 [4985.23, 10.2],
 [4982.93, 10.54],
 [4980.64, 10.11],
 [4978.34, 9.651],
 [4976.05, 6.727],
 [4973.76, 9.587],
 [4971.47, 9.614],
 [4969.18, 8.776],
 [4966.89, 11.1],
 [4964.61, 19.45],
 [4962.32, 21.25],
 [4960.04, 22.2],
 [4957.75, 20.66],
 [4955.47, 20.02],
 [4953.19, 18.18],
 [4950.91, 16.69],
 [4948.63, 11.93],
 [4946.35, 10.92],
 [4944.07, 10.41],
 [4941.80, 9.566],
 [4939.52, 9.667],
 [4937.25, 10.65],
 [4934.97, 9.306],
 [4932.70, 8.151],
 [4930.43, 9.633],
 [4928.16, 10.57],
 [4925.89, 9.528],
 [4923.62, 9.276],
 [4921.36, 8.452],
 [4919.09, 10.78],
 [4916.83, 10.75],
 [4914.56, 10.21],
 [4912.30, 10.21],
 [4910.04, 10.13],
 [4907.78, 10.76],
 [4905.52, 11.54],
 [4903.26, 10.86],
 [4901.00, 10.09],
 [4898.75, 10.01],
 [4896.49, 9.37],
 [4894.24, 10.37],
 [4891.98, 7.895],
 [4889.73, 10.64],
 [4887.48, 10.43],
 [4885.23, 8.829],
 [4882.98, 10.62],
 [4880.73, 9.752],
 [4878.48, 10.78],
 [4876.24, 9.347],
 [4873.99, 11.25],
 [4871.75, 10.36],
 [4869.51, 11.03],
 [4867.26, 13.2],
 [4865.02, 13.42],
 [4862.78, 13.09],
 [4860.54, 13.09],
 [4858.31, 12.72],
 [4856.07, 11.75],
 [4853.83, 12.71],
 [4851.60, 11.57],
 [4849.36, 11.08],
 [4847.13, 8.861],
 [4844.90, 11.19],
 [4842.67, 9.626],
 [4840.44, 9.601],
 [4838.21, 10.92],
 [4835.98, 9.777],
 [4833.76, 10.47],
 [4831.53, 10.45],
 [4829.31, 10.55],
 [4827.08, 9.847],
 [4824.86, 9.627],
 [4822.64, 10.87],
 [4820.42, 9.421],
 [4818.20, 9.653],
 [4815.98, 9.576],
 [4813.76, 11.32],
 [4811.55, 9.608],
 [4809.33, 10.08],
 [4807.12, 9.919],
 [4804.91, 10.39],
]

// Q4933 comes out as 4.86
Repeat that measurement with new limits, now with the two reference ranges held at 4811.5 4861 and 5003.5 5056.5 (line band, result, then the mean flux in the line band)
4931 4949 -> 4.3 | 9.98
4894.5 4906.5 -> 1.8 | 10.4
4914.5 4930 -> 3.4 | 9.9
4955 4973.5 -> -3.3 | 16.2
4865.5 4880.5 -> 0.6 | 11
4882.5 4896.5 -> 2.6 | 9.73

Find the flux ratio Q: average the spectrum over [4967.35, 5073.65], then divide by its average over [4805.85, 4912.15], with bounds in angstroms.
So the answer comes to 1.3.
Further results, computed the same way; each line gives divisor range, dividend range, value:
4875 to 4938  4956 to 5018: 2.04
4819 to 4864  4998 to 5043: 1.86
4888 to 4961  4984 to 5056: 1.44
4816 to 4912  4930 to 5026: 1.61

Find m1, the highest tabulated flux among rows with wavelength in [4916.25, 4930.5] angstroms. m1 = 10.78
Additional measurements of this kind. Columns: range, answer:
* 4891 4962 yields 22.2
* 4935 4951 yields 16.69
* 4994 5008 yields 43.29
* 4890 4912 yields 11.54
